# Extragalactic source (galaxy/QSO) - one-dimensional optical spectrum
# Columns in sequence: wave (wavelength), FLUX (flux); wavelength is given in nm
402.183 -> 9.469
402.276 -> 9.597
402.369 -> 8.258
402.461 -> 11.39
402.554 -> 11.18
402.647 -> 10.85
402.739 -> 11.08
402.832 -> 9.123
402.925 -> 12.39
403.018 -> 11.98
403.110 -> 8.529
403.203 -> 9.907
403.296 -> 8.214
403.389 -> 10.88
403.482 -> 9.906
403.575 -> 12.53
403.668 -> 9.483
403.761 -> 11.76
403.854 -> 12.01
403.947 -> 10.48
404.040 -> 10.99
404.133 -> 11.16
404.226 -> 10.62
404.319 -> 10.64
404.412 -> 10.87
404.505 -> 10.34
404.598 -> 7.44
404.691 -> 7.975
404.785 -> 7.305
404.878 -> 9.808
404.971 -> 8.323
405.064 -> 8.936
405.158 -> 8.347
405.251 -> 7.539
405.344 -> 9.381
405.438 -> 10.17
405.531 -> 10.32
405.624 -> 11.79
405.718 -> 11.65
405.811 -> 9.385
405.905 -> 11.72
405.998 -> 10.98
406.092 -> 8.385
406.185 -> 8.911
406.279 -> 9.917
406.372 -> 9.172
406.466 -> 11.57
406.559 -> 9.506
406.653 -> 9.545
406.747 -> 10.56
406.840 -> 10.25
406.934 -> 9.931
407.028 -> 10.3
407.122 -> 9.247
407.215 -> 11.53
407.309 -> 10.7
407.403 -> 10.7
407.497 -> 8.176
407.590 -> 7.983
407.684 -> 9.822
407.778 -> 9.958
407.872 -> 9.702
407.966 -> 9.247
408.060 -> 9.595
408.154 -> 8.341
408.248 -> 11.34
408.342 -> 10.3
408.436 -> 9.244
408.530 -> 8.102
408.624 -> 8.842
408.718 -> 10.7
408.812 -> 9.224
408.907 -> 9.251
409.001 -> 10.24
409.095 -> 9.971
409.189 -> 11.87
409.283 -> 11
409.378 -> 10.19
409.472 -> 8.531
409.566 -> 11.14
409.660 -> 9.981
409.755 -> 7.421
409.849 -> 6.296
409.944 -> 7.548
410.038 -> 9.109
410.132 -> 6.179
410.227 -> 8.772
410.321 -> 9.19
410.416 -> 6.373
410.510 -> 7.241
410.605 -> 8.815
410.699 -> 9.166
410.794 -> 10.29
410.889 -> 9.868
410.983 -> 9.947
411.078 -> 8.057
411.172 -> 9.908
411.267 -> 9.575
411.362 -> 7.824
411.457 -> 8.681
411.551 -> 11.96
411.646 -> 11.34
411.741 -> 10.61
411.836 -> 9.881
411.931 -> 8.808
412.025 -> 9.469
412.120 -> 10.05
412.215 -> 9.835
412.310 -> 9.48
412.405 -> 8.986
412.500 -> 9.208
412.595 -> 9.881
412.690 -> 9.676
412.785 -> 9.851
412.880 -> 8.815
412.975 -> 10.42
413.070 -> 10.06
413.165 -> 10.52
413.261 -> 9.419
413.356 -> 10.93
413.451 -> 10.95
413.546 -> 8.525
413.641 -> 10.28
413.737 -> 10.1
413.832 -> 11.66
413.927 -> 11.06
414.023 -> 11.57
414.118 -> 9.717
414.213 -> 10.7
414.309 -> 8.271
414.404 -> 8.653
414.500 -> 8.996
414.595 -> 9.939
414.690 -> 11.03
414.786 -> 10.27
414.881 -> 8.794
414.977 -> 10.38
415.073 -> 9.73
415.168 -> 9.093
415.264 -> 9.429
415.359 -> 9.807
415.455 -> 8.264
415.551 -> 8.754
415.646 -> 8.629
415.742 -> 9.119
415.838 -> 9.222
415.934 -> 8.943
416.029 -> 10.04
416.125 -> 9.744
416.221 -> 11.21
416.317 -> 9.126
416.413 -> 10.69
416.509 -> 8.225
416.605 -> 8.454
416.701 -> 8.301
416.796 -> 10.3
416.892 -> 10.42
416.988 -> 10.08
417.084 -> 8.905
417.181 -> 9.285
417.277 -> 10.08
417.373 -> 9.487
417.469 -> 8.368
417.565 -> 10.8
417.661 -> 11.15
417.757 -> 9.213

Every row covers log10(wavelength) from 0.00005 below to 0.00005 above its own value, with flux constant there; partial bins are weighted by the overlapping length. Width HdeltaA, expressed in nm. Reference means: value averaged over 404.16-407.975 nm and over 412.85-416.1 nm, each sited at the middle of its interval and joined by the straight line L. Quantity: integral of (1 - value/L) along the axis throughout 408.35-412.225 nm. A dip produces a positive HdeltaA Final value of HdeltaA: 0.19 nm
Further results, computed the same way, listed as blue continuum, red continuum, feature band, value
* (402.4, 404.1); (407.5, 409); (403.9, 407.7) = 0.08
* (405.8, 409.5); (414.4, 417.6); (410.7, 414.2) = -0.10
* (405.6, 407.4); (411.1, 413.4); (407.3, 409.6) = 0.08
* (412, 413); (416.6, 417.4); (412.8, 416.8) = -0.06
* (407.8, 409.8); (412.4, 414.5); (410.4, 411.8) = 0.07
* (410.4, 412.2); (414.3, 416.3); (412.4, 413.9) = -0.09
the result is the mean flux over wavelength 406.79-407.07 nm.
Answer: 10.2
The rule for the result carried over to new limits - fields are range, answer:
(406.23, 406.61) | 10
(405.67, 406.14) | 10.4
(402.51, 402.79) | 11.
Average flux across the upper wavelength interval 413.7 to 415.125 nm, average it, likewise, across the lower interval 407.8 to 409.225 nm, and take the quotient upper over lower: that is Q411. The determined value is 1.03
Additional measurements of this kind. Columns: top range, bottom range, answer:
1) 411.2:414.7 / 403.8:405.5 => 1.03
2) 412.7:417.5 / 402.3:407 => 0.96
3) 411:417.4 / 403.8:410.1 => 1.00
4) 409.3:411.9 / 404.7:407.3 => 0.93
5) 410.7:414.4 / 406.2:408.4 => 1.00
